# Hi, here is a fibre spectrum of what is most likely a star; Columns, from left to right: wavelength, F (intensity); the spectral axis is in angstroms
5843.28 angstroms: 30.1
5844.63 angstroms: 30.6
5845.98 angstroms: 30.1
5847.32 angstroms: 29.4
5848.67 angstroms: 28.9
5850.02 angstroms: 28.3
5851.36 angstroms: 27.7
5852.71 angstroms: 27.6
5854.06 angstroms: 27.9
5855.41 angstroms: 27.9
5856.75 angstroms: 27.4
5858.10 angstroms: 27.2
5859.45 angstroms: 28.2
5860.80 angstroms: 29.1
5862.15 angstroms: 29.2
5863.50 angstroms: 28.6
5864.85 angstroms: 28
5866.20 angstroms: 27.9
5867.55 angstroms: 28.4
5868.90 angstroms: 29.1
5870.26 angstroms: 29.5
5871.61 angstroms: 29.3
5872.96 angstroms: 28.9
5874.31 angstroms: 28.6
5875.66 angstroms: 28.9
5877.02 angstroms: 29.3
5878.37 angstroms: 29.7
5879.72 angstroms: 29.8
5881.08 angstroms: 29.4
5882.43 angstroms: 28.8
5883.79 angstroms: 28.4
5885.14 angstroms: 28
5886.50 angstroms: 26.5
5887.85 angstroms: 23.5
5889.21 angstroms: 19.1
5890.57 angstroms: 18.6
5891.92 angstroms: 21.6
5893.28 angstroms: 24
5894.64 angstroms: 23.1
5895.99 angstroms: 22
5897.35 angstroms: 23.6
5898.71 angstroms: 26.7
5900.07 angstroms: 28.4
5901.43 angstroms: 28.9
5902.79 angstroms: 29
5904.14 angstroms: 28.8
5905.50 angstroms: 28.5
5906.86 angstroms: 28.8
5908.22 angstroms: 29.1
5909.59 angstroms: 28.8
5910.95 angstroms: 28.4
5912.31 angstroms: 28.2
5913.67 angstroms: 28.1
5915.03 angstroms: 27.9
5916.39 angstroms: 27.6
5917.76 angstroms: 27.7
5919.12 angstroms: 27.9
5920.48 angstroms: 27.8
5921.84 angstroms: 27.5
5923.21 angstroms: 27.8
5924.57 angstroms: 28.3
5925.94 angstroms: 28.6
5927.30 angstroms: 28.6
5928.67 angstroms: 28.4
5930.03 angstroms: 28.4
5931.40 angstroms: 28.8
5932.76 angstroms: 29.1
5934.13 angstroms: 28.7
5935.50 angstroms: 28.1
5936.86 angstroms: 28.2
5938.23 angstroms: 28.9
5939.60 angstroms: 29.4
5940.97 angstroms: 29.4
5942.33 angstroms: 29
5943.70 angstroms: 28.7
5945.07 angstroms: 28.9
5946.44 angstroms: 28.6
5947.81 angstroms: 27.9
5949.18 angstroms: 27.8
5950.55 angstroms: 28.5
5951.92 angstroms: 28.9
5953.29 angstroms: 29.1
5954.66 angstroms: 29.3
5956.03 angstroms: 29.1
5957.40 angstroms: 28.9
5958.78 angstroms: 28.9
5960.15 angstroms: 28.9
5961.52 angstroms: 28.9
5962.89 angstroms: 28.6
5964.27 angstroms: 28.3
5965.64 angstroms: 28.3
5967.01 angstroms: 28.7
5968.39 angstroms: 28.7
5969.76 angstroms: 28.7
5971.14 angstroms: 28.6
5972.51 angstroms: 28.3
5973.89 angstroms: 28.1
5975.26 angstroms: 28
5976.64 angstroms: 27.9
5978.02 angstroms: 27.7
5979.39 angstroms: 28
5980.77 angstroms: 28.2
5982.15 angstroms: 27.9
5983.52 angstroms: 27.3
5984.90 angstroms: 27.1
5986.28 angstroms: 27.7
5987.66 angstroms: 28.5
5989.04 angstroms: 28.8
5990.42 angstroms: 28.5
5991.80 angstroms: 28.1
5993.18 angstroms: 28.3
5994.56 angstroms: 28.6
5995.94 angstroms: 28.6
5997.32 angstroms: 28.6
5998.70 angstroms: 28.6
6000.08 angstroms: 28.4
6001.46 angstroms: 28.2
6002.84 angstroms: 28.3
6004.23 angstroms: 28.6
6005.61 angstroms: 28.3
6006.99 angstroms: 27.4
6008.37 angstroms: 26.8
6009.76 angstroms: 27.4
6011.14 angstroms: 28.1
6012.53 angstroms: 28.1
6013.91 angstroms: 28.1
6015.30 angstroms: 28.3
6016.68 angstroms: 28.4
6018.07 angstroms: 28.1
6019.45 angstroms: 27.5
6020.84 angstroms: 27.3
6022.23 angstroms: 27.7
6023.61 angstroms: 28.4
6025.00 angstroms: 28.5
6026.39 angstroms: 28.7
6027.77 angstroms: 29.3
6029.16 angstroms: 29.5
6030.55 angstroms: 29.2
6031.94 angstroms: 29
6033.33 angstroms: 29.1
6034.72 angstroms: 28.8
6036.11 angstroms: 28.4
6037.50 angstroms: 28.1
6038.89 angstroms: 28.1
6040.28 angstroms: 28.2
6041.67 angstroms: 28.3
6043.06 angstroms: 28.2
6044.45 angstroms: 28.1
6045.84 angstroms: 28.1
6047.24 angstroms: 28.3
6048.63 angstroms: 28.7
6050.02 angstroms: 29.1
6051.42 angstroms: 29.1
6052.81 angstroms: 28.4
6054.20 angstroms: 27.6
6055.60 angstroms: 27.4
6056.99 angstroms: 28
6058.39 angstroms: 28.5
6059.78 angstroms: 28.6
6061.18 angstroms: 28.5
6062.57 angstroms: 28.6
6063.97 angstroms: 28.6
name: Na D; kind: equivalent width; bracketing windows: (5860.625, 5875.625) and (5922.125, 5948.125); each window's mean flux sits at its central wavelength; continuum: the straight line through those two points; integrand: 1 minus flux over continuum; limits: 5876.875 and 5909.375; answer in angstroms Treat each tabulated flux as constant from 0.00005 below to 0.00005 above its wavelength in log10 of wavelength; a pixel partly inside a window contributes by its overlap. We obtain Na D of 2.6 angstroms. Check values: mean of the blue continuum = 28.8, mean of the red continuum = 28.6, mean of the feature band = 26.4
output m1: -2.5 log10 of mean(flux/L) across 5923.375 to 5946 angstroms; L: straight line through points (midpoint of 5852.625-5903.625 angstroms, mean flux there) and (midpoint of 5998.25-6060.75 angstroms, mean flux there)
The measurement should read -0.04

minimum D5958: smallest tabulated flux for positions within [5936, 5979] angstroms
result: 27.7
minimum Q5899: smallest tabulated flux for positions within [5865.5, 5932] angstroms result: 18.6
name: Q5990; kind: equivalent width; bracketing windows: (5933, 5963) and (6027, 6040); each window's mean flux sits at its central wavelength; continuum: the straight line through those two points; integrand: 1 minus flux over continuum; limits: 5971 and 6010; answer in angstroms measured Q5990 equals 0.94 angstroms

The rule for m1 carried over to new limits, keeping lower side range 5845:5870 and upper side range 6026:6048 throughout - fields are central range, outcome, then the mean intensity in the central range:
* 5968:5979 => 0.01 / 28.2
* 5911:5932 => 0.01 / 28.1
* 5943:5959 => -0.01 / 28.7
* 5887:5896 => 0.29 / 21.8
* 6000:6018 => 0.02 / 28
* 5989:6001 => 0.00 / 28.5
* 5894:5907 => 0.07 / 26.7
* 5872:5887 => -0.01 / 28.8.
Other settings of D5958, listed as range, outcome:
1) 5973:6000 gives 27.1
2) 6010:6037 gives 27.3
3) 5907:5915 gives 28.1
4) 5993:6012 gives 26.8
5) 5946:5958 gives 27.8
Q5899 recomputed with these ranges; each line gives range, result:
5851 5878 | 27.2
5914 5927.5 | 27.5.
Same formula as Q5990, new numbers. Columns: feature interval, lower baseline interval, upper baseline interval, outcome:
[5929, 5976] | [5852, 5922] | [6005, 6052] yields -1.4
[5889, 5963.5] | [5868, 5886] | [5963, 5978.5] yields 2.4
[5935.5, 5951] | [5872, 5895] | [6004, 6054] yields -0.9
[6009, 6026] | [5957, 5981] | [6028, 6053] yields 0.3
